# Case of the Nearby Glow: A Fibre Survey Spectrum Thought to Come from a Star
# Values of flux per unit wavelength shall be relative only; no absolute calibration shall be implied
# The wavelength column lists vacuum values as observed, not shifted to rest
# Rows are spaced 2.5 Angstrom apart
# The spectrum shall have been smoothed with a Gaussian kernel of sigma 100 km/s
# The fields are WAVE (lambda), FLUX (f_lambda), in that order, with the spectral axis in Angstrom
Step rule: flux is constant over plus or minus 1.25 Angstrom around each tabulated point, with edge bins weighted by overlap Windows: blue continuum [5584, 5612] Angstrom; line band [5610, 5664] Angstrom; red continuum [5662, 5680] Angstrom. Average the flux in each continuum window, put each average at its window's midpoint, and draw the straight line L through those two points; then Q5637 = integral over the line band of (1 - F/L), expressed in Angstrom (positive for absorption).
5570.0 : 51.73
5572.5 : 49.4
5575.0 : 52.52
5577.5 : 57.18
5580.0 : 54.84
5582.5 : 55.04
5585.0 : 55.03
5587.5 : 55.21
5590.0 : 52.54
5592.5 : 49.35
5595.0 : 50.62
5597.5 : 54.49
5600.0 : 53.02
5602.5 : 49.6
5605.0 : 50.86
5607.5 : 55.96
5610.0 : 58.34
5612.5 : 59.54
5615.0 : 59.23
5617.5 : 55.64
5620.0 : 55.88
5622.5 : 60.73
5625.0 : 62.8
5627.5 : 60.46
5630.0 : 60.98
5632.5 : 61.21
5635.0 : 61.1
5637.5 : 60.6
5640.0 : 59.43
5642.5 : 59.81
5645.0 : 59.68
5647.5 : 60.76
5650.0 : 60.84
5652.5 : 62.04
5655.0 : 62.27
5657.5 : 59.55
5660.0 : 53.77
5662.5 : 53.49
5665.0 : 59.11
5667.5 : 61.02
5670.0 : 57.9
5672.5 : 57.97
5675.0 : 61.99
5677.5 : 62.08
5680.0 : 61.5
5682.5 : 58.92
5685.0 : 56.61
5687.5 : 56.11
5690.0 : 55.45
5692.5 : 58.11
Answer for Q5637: -2.8 Angstrom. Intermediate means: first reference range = 53.3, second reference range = 59.5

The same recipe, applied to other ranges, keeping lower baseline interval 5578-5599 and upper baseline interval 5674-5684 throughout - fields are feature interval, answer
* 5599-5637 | -1.2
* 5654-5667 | 0.4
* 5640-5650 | -0.3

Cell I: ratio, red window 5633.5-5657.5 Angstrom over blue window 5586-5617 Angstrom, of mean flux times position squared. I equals 1.1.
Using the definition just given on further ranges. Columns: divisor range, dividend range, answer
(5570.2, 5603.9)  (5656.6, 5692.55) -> 1.13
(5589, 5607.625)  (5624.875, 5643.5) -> 1.19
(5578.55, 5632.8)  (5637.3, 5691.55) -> 1.08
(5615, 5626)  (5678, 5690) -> 1.01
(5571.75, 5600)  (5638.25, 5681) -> 1.15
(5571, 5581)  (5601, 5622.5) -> 1.06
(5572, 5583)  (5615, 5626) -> 1.10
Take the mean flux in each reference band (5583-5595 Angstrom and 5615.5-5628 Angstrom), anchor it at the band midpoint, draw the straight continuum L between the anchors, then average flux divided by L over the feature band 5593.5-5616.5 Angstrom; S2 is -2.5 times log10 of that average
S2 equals 0.03 mag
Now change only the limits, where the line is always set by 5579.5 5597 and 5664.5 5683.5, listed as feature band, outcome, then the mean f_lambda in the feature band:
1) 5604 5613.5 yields -0.03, 56.2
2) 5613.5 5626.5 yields -0.06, 58.9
